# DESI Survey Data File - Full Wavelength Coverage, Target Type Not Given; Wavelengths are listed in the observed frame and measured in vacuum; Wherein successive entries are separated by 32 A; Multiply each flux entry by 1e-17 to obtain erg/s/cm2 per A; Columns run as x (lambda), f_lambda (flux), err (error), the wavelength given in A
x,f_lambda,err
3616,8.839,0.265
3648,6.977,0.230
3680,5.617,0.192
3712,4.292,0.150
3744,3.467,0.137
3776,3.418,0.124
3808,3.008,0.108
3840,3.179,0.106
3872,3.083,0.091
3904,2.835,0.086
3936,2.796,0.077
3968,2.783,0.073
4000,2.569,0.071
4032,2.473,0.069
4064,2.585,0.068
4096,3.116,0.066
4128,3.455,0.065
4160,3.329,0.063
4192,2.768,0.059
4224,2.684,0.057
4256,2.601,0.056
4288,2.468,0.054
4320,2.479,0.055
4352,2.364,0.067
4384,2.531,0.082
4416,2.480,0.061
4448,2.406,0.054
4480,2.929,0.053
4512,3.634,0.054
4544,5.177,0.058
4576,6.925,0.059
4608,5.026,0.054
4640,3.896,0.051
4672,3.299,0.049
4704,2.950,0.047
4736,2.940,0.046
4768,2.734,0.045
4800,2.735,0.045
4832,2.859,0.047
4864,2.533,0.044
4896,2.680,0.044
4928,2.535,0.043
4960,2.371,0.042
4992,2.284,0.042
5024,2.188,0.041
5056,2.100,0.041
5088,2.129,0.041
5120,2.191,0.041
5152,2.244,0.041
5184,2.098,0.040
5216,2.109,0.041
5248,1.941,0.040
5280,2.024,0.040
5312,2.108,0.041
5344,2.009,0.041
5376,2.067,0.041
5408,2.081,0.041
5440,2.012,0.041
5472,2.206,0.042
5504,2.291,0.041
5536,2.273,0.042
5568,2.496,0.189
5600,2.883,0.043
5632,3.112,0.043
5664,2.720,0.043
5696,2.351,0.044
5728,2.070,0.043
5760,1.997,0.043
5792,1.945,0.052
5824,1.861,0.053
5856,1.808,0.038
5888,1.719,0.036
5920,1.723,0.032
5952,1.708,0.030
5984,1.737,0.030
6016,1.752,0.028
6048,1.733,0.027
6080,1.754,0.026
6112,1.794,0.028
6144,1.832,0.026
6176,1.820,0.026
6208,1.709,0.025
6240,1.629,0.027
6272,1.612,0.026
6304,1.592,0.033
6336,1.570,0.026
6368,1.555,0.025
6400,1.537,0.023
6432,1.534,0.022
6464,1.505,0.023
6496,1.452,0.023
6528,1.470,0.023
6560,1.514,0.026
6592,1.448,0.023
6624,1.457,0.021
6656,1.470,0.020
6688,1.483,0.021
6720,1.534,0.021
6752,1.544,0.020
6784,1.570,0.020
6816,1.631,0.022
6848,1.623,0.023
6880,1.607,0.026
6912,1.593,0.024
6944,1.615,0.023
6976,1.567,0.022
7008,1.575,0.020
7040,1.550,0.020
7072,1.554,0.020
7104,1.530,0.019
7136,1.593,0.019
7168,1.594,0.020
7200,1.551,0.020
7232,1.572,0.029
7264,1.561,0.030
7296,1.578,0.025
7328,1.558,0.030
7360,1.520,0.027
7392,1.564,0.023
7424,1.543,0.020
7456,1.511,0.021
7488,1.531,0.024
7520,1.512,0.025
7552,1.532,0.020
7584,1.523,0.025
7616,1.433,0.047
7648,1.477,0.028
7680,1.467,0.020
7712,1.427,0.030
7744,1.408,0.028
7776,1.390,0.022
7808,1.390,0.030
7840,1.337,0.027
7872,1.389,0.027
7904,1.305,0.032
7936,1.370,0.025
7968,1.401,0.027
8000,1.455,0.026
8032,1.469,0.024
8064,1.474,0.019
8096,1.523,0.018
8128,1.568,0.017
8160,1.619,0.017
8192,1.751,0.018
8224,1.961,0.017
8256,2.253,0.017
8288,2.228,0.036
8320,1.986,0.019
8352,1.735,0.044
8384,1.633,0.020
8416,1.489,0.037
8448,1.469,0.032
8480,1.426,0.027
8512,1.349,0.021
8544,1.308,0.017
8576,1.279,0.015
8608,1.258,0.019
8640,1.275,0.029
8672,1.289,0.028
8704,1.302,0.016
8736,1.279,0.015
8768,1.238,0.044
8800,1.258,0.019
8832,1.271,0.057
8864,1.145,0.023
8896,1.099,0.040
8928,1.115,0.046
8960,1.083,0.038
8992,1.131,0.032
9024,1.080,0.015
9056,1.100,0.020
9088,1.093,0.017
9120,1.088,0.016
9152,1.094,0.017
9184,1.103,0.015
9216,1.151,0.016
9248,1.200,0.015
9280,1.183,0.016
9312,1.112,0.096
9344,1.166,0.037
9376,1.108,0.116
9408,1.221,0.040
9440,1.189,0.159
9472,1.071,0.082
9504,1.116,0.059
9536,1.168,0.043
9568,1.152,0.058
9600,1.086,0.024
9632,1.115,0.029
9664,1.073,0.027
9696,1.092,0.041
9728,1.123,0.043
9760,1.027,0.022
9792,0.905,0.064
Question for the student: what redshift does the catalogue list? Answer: 1.955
